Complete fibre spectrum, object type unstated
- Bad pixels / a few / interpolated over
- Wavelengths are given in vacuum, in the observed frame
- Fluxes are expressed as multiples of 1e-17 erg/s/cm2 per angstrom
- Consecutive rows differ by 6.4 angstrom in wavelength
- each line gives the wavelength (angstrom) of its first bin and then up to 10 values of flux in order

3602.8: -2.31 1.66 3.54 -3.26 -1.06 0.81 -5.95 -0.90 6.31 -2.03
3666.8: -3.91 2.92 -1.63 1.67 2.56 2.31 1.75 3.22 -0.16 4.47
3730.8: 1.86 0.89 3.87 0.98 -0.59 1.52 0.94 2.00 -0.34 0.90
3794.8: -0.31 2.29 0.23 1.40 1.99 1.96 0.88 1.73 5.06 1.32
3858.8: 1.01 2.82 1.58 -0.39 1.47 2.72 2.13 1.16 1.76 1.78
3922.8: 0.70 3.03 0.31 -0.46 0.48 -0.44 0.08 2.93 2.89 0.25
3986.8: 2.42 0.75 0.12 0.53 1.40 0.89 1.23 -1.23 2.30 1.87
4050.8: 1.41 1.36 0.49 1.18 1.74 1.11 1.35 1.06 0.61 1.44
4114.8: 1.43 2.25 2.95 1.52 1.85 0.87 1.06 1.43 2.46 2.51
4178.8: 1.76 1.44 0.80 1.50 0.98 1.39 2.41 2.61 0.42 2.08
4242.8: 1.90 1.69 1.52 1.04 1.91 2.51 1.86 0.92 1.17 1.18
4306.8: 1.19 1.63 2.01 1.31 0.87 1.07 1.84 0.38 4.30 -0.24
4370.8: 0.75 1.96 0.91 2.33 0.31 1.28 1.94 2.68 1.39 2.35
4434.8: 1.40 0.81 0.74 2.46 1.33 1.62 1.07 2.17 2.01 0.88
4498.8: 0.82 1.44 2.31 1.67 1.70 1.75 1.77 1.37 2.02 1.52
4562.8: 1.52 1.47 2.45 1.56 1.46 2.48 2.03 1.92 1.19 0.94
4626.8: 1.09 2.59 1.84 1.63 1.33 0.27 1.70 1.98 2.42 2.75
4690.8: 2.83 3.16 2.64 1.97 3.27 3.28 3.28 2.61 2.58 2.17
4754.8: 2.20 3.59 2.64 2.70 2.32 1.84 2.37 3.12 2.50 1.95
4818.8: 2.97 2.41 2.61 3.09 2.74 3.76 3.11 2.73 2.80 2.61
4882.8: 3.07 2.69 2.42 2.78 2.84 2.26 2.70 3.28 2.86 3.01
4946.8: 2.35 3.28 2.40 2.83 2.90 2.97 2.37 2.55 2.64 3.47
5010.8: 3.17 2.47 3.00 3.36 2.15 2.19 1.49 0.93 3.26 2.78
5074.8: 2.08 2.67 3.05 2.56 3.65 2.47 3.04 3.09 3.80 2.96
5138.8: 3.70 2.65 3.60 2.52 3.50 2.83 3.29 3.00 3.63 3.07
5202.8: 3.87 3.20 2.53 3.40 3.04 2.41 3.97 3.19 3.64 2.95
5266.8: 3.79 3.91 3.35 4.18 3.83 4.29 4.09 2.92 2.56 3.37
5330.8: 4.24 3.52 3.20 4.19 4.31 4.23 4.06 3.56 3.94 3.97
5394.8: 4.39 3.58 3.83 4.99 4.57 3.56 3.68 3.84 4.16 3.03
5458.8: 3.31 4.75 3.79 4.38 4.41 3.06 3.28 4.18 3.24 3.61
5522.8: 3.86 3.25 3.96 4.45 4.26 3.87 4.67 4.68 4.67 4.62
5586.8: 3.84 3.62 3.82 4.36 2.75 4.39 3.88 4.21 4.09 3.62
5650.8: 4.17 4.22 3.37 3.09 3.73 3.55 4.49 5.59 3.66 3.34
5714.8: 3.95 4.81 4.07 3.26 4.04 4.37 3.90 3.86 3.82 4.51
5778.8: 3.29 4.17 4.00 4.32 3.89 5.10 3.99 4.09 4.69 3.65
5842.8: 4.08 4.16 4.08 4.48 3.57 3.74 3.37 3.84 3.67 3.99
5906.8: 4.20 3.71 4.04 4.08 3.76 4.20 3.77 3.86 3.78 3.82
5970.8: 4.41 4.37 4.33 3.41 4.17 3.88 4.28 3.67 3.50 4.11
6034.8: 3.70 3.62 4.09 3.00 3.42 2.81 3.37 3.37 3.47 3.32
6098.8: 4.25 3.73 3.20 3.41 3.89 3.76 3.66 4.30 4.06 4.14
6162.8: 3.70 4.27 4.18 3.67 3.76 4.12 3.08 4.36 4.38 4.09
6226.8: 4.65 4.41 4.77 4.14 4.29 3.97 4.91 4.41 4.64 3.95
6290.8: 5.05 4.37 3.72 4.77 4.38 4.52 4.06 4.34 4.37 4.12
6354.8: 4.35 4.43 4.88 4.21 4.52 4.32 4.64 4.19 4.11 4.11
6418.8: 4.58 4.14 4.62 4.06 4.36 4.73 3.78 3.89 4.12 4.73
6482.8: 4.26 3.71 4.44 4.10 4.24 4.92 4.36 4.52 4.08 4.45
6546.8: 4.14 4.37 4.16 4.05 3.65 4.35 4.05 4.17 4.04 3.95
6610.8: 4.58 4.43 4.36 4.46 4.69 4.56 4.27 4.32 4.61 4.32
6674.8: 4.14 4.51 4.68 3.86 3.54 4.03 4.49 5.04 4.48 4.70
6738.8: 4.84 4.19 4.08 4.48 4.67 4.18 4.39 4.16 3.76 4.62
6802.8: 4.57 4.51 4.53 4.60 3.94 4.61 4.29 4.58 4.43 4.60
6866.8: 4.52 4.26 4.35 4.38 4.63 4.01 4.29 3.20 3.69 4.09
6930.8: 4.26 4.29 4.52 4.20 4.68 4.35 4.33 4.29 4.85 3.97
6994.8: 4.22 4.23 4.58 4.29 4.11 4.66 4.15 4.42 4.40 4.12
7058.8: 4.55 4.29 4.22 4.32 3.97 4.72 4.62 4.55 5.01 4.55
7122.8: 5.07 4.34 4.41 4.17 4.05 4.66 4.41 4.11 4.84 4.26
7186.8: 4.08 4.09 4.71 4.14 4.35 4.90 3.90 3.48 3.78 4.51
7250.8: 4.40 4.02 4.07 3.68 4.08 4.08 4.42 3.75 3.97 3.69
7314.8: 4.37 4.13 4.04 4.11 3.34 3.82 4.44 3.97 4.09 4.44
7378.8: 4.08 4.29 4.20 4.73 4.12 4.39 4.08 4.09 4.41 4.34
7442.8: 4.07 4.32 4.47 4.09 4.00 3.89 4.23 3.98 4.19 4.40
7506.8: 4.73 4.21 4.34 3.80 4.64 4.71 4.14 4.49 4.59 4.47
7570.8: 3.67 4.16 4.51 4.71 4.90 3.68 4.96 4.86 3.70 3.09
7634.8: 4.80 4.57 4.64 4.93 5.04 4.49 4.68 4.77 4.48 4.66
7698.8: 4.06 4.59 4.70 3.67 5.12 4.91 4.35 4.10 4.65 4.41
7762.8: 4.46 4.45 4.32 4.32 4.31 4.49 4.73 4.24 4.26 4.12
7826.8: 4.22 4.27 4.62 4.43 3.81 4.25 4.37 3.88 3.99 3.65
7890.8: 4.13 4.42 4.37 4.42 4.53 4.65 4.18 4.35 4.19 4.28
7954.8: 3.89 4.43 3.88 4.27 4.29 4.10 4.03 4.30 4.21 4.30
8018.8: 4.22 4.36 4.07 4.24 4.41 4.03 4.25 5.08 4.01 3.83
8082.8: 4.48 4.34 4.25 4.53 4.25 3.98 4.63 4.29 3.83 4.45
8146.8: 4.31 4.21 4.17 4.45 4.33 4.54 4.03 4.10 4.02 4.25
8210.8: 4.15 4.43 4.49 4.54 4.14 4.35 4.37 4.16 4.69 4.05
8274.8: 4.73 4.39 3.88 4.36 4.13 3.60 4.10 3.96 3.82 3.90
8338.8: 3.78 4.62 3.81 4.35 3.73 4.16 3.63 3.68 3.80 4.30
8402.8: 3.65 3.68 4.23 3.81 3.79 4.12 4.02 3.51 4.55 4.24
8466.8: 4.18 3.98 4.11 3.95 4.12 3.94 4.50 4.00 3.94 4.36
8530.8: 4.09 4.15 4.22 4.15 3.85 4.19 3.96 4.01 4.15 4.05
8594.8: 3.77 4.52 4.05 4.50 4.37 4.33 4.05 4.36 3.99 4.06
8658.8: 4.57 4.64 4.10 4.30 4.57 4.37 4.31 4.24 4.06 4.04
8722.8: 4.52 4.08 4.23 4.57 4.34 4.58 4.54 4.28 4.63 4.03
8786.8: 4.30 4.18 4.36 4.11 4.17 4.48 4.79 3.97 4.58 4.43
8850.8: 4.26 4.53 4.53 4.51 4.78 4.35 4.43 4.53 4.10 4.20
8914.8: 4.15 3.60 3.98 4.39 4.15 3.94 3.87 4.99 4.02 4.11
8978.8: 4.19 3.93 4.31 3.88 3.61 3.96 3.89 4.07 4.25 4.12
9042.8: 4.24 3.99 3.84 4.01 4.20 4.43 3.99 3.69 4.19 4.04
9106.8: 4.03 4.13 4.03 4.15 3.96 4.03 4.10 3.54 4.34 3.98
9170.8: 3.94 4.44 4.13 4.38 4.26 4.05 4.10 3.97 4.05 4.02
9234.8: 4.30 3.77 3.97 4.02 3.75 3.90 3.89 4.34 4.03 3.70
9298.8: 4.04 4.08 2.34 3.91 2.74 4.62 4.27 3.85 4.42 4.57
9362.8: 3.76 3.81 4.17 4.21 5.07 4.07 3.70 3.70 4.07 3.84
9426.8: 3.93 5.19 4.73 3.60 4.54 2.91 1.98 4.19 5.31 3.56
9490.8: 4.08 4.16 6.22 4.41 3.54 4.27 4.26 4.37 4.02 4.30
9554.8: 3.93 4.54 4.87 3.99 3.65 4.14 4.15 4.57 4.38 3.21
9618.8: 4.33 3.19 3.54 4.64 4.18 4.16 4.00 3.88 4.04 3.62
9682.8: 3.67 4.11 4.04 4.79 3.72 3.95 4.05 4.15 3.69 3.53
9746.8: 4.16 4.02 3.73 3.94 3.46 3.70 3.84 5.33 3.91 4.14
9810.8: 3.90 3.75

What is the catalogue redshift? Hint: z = 0.173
